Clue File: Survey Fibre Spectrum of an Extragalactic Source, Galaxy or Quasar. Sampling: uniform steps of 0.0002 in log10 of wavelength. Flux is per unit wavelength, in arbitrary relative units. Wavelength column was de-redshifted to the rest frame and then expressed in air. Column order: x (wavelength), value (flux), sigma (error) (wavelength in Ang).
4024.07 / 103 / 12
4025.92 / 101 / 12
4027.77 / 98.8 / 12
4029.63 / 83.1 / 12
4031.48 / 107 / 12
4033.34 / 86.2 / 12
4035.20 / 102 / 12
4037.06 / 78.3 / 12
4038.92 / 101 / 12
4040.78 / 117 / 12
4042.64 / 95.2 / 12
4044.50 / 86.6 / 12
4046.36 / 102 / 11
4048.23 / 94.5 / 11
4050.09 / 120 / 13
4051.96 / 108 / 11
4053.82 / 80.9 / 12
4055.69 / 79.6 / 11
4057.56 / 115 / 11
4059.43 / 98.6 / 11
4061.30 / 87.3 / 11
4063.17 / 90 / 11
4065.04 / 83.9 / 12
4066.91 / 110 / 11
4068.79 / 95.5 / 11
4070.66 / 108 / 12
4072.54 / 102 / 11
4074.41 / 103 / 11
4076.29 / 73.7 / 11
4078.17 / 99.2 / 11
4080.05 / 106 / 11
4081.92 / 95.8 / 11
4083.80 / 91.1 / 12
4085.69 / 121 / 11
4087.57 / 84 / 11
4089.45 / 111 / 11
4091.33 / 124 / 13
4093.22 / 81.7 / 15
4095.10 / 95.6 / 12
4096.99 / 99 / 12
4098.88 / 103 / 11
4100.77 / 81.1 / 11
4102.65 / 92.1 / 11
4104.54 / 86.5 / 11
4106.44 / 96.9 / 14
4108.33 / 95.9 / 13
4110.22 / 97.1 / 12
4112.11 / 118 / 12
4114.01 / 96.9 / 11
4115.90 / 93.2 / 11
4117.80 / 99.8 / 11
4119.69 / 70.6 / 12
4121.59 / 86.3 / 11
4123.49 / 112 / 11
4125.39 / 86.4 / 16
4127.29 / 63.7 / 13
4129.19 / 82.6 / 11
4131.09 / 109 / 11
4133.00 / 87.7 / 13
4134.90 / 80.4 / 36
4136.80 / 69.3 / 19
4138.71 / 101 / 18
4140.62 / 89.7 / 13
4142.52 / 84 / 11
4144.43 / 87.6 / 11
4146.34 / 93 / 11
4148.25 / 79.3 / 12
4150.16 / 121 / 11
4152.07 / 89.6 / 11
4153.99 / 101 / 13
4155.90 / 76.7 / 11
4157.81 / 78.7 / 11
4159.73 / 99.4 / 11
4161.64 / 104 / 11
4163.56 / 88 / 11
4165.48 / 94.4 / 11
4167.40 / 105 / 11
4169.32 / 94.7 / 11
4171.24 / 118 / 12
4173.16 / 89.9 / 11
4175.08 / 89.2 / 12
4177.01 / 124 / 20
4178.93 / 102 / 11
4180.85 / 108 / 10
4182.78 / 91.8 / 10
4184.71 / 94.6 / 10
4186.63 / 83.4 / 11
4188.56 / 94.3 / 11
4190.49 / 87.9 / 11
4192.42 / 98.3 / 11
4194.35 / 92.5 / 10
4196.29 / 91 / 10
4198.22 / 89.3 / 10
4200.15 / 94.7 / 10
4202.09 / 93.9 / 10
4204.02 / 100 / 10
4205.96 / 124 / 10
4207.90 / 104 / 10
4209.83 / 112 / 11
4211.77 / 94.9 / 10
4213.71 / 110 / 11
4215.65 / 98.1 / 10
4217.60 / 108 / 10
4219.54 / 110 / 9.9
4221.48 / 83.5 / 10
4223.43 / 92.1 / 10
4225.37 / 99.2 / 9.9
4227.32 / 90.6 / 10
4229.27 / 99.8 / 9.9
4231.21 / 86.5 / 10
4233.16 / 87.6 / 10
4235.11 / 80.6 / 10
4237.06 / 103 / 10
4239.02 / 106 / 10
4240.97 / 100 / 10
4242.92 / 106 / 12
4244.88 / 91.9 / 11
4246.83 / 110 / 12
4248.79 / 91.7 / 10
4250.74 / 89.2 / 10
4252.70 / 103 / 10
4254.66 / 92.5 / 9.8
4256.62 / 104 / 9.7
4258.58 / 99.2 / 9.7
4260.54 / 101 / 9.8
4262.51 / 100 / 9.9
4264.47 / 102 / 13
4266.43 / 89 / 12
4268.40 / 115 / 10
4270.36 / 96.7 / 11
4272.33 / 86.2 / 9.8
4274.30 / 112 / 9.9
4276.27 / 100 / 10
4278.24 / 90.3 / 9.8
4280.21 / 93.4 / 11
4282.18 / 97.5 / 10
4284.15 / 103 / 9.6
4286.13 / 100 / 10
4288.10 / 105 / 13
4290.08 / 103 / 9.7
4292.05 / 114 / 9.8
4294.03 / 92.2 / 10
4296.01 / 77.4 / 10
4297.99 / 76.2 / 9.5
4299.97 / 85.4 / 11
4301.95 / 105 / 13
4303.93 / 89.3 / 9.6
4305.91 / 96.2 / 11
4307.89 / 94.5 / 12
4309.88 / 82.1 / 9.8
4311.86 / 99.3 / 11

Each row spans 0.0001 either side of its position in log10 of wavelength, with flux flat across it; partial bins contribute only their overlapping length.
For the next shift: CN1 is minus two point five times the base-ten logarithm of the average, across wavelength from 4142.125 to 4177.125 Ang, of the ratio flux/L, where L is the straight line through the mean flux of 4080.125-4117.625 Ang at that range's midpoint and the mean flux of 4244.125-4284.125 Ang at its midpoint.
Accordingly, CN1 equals 0.04 mag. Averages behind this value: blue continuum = 98.3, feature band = 95.1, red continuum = 98.4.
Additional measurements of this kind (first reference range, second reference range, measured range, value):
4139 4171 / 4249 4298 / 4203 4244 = -0.04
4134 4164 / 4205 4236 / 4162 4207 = -0.04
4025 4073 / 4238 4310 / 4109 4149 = 0.09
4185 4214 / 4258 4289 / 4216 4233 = 0.03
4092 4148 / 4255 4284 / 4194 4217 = -0.06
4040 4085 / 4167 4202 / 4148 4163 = 0.03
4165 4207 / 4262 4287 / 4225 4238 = 0.07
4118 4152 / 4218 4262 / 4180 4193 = -0.01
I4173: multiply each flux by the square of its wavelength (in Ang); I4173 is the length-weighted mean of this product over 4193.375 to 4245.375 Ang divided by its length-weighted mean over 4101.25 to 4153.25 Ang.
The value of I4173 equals 1.12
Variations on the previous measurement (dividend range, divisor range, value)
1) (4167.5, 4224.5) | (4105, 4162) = 1.12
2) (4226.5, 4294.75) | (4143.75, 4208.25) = 1.06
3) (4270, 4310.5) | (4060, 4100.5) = 1.07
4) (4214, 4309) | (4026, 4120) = 1.09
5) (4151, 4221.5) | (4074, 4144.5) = 1.09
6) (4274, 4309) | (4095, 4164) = 1.13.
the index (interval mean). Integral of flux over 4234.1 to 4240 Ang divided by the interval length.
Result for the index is 96.4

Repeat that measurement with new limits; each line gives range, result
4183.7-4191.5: 90.1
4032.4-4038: 88.8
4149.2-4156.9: 97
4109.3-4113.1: 107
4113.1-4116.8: 95.2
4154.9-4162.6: 89.9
